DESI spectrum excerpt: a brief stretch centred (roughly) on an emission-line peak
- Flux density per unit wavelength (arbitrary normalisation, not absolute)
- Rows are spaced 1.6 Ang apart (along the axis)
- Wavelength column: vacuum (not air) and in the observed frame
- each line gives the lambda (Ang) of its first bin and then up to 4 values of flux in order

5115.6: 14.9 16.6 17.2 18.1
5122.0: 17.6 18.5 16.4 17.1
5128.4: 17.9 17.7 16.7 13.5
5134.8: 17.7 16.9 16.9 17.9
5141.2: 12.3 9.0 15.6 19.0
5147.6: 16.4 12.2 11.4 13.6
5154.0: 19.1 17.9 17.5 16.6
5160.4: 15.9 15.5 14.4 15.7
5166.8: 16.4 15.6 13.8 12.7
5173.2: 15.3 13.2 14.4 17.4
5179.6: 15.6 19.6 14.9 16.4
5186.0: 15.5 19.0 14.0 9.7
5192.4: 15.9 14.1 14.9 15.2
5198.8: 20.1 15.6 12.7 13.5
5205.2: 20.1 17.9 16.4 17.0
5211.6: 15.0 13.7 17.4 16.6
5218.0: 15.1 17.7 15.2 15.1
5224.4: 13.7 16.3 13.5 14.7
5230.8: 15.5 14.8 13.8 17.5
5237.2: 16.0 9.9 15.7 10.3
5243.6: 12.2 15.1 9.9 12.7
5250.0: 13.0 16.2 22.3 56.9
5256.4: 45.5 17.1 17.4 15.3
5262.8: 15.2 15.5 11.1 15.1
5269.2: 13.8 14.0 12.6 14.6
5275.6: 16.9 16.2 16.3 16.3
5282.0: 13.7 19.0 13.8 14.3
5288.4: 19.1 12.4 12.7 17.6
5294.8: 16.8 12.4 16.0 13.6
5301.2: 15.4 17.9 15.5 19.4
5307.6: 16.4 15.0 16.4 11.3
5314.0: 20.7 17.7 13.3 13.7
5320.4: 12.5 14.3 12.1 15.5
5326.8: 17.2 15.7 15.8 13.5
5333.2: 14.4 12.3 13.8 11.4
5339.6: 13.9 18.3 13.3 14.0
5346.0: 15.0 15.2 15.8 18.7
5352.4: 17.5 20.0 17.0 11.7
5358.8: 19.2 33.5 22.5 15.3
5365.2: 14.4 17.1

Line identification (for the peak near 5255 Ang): H-beta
